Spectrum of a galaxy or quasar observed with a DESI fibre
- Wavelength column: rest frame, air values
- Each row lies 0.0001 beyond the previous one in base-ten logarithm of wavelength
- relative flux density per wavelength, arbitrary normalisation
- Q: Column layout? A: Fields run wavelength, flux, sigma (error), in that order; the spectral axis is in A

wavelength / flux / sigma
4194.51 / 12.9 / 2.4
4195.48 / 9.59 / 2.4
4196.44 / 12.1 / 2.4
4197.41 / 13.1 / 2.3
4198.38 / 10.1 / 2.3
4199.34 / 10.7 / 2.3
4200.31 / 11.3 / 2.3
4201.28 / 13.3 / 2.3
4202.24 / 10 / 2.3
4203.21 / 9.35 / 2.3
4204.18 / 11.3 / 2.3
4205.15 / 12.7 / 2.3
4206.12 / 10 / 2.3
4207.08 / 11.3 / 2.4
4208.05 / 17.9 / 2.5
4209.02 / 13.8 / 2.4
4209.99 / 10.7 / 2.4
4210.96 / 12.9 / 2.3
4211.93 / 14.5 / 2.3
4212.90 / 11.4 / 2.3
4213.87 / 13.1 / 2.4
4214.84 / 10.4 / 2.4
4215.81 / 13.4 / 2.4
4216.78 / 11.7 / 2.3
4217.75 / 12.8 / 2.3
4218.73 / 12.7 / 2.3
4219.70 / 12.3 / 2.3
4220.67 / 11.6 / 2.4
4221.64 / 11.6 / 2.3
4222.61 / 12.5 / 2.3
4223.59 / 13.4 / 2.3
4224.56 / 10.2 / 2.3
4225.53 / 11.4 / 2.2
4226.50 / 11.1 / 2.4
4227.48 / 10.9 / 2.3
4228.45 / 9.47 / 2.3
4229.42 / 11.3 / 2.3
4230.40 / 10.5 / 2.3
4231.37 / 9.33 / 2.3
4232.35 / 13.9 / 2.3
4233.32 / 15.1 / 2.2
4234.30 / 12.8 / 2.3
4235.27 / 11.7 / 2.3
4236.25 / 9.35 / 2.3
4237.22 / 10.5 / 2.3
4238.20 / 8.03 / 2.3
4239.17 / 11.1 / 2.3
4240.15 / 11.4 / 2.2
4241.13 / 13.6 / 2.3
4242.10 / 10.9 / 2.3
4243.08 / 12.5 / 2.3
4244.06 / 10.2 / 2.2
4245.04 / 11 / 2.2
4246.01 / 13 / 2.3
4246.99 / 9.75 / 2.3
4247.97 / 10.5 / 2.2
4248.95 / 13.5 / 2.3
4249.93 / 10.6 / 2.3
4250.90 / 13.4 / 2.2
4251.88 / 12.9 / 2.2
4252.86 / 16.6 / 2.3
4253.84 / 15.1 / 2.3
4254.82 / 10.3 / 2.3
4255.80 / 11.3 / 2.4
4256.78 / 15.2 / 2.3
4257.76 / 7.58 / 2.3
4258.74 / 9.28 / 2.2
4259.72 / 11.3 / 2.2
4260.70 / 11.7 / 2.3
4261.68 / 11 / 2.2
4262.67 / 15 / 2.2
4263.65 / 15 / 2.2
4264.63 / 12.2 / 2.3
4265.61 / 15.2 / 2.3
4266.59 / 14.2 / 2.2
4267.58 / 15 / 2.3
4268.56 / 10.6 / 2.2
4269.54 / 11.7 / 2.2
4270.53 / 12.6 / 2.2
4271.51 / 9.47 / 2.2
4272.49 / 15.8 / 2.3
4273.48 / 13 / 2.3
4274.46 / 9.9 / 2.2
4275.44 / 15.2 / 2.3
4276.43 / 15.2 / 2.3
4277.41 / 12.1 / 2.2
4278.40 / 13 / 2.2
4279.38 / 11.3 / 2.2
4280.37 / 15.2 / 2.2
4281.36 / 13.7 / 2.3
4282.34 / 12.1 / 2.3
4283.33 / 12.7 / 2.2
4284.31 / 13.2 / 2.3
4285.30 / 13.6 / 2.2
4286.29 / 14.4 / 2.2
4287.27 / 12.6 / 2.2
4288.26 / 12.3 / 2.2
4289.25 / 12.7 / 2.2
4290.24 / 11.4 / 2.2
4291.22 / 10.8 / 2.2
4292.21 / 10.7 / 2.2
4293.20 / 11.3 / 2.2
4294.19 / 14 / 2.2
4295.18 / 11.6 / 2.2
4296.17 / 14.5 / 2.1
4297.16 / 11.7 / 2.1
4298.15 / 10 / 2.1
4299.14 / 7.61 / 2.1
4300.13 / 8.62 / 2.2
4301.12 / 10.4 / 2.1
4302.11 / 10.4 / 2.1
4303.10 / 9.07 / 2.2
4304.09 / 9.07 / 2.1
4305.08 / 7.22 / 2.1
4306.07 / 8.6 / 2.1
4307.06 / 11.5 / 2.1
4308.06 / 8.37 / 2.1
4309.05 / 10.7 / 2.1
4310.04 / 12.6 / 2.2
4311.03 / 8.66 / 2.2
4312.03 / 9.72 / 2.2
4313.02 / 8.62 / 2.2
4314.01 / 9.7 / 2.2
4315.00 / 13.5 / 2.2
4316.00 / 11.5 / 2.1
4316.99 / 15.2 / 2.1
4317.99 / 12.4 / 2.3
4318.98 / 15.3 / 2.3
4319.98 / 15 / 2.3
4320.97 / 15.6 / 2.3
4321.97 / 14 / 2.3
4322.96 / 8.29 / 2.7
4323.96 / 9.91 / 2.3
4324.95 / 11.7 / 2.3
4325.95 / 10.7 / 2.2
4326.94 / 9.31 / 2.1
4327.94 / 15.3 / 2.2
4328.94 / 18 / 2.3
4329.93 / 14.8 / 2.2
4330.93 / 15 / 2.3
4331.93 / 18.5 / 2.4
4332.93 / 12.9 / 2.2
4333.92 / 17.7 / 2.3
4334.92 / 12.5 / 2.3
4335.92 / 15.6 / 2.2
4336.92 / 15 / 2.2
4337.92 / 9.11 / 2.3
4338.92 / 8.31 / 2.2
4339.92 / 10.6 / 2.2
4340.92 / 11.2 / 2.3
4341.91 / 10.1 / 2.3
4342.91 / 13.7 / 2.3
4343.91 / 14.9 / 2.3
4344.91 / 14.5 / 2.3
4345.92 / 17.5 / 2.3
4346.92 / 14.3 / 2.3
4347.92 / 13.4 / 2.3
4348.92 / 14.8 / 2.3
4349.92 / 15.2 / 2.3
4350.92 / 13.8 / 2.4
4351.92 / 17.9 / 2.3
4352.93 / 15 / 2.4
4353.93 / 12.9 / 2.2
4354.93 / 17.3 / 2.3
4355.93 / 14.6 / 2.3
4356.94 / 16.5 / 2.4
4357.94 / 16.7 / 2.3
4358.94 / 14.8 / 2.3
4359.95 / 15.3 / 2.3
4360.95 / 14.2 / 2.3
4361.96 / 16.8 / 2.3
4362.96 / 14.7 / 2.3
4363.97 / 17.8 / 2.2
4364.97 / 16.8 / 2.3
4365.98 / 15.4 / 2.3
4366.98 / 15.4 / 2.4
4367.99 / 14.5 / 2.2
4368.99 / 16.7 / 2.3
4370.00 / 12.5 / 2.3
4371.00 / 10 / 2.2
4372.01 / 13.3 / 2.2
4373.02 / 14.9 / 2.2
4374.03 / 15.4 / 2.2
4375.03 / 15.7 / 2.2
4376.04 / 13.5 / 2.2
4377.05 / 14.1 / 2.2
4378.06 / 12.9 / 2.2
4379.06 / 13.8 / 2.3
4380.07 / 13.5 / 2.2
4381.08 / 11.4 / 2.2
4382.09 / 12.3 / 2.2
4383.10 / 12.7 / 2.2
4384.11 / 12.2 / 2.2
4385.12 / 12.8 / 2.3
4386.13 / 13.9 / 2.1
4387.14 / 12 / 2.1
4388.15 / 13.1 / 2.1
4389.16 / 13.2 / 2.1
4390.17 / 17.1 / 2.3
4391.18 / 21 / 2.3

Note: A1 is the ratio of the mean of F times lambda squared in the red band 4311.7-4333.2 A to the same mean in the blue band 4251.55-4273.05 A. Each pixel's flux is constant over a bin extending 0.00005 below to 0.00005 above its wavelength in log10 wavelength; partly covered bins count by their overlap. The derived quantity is 1.1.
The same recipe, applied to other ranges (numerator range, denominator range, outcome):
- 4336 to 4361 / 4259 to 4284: 1.13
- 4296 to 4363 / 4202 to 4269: 1.12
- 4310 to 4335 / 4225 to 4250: 1.19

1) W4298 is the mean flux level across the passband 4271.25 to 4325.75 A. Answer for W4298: 11.8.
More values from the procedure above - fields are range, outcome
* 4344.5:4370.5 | 15.4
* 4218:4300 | 12.1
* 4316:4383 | 14.1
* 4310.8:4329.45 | 12.3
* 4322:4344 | 12.9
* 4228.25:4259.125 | 11.6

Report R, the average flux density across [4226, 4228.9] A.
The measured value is 10.5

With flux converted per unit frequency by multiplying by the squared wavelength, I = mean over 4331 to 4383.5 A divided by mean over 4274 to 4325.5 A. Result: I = 1.3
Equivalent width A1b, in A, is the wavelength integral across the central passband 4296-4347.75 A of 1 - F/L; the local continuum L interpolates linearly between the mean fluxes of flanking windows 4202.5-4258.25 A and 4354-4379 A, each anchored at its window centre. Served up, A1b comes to 6.9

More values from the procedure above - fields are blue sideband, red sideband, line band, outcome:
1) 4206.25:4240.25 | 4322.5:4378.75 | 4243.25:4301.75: 2.0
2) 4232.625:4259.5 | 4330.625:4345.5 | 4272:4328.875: 3.6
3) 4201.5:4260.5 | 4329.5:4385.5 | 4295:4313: 4.4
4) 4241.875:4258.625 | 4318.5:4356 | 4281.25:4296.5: 0.3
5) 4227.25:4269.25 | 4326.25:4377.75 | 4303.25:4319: 3.4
